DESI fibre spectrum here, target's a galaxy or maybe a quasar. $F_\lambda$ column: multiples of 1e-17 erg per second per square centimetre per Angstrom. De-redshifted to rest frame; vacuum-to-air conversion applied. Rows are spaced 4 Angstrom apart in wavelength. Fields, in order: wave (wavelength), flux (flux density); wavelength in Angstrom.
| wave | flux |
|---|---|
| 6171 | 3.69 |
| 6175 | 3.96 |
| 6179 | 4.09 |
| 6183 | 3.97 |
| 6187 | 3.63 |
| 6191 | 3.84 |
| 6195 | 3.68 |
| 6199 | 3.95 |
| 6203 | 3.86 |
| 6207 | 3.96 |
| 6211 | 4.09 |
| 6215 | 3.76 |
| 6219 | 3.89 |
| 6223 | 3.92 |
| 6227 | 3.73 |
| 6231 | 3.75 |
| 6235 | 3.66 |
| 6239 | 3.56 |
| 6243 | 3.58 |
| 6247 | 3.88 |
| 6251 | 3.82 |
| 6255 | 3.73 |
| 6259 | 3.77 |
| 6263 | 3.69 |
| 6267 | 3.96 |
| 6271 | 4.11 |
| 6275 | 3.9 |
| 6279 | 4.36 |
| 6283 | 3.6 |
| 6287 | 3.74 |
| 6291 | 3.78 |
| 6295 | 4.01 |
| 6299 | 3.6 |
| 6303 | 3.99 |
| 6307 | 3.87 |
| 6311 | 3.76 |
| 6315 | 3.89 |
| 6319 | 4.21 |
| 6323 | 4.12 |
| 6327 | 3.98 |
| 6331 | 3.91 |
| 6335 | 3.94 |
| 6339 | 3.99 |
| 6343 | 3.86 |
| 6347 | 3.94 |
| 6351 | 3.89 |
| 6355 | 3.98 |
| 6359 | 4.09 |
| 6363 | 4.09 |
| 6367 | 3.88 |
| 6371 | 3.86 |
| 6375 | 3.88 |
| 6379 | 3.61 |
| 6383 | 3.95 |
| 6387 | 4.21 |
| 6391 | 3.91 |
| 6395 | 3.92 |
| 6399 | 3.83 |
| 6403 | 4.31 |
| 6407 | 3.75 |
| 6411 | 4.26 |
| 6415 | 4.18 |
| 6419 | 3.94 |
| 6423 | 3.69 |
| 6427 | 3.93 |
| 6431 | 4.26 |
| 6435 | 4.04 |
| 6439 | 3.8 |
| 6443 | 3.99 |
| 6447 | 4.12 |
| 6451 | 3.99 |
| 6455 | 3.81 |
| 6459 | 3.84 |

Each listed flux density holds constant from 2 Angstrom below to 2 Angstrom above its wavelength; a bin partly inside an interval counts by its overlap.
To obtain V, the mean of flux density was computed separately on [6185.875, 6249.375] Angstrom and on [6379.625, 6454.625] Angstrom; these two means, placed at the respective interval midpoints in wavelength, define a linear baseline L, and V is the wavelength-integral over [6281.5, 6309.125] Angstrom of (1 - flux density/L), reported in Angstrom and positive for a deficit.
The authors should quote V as 0.5 Angstrom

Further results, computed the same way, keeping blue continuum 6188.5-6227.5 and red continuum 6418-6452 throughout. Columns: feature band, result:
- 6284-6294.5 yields 0.34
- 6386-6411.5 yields -0.32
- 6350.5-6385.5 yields 0.21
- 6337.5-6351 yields 0.04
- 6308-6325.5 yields -0.30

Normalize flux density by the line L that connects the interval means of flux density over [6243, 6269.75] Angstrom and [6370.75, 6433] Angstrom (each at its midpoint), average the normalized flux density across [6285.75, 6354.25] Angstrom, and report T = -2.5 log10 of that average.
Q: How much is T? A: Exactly -0.01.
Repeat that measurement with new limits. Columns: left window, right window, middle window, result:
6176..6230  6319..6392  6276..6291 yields 0.009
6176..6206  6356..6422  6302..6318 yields 0.011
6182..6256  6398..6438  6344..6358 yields 0.001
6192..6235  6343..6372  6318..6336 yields -0.025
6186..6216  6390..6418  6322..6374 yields 0.005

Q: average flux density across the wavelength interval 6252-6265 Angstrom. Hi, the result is 3.74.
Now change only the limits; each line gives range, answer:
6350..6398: 3.94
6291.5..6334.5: 3.93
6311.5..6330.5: 4.02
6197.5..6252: 3.81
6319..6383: 3.94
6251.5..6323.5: 3.89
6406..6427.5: 3.97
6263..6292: 3.91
